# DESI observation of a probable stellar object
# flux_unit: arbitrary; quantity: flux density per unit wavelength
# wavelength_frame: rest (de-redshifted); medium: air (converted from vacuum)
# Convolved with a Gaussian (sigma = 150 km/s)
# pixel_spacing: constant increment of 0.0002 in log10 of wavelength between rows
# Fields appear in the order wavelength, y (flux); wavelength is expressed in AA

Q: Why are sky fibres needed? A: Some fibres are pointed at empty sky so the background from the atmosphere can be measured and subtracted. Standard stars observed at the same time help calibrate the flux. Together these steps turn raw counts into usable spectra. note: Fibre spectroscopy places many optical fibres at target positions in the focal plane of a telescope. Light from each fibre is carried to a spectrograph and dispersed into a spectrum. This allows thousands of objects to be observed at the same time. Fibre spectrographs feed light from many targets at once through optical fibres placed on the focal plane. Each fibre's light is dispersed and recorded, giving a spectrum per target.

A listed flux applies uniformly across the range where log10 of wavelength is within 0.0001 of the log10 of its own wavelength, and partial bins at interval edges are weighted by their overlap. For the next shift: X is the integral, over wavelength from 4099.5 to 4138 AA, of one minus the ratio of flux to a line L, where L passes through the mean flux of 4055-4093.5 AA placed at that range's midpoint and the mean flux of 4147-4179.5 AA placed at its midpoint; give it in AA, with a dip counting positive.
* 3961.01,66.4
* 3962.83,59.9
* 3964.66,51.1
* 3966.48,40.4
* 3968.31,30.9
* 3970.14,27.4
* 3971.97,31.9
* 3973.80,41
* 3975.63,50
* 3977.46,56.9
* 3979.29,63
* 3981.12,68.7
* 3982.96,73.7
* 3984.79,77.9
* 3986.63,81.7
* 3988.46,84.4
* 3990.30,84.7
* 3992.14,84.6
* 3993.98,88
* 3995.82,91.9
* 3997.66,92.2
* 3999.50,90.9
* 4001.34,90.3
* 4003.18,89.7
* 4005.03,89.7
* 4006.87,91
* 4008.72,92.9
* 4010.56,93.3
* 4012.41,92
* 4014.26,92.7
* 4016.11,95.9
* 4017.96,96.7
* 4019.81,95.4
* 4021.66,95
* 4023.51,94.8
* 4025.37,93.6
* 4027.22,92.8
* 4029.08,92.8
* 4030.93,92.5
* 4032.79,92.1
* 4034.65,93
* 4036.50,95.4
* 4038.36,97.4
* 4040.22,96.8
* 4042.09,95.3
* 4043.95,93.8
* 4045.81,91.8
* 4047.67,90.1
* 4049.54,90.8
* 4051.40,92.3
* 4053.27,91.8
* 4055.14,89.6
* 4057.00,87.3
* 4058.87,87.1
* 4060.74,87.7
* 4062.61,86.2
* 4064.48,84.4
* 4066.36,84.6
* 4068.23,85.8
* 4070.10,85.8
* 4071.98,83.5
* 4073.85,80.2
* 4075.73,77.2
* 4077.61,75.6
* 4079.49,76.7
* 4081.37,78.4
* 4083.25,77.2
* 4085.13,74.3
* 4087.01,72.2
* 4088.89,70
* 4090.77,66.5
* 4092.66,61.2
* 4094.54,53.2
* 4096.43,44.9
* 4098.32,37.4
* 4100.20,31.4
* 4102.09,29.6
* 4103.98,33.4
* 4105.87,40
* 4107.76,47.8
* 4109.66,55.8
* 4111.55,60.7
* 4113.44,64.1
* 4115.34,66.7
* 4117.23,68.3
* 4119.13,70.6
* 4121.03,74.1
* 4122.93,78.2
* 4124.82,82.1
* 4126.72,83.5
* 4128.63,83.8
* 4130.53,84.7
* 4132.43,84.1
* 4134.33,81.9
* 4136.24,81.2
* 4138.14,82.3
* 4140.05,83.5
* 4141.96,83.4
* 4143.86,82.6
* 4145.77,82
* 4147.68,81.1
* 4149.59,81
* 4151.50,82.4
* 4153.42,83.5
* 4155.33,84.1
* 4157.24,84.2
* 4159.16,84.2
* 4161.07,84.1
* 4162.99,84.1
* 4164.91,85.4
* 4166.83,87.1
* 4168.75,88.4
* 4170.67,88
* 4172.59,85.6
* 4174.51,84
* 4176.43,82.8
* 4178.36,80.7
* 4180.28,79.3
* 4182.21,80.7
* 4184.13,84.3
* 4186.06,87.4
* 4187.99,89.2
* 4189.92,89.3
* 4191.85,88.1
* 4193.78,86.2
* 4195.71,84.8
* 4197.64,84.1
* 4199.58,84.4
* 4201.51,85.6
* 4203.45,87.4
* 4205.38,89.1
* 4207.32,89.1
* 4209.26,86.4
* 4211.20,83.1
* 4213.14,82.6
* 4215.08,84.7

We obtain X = 7.62 AA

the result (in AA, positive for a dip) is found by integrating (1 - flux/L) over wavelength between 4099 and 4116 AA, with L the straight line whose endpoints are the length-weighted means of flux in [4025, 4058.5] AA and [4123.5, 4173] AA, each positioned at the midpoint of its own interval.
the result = 7.8 AA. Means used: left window 92.6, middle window 47.3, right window 83.7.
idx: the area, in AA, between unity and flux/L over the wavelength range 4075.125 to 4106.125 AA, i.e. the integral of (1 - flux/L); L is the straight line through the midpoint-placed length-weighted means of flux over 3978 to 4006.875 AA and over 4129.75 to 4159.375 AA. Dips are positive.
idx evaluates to 9.0 AA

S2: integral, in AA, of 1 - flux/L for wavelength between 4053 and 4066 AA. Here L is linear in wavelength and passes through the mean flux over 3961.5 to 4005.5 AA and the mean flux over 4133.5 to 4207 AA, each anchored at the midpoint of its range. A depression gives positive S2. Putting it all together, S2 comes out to -2.2 AA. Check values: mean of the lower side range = 68.2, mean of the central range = 87.4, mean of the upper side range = 84.5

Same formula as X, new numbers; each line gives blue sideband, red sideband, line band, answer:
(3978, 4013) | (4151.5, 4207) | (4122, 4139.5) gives 0.6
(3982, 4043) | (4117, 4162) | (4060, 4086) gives 1.6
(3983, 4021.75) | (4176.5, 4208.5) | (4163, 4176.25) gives 0.0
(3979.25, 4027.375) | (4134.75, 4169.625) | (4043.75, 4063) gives -0.7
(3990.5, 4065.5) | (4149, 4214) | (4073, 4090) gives 2.6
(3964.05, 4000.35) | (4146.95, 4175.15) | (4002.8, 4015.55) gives -4.3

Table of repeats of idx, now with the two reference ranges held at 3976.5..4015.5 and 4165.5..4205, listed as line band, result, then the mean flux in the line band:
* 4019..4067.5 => -4.02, 91.7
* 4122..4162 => 1.14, 82.8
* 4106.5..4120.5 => 3.81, 61.8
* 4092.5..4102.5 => 5.03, 42.2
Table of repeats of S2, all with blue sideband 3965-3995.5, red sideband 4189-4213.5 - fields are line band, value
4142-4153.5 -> -0.2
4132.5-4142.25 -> -0.4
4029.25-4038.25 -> -3.4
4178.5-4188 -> 0.1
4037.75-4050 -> -4.4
